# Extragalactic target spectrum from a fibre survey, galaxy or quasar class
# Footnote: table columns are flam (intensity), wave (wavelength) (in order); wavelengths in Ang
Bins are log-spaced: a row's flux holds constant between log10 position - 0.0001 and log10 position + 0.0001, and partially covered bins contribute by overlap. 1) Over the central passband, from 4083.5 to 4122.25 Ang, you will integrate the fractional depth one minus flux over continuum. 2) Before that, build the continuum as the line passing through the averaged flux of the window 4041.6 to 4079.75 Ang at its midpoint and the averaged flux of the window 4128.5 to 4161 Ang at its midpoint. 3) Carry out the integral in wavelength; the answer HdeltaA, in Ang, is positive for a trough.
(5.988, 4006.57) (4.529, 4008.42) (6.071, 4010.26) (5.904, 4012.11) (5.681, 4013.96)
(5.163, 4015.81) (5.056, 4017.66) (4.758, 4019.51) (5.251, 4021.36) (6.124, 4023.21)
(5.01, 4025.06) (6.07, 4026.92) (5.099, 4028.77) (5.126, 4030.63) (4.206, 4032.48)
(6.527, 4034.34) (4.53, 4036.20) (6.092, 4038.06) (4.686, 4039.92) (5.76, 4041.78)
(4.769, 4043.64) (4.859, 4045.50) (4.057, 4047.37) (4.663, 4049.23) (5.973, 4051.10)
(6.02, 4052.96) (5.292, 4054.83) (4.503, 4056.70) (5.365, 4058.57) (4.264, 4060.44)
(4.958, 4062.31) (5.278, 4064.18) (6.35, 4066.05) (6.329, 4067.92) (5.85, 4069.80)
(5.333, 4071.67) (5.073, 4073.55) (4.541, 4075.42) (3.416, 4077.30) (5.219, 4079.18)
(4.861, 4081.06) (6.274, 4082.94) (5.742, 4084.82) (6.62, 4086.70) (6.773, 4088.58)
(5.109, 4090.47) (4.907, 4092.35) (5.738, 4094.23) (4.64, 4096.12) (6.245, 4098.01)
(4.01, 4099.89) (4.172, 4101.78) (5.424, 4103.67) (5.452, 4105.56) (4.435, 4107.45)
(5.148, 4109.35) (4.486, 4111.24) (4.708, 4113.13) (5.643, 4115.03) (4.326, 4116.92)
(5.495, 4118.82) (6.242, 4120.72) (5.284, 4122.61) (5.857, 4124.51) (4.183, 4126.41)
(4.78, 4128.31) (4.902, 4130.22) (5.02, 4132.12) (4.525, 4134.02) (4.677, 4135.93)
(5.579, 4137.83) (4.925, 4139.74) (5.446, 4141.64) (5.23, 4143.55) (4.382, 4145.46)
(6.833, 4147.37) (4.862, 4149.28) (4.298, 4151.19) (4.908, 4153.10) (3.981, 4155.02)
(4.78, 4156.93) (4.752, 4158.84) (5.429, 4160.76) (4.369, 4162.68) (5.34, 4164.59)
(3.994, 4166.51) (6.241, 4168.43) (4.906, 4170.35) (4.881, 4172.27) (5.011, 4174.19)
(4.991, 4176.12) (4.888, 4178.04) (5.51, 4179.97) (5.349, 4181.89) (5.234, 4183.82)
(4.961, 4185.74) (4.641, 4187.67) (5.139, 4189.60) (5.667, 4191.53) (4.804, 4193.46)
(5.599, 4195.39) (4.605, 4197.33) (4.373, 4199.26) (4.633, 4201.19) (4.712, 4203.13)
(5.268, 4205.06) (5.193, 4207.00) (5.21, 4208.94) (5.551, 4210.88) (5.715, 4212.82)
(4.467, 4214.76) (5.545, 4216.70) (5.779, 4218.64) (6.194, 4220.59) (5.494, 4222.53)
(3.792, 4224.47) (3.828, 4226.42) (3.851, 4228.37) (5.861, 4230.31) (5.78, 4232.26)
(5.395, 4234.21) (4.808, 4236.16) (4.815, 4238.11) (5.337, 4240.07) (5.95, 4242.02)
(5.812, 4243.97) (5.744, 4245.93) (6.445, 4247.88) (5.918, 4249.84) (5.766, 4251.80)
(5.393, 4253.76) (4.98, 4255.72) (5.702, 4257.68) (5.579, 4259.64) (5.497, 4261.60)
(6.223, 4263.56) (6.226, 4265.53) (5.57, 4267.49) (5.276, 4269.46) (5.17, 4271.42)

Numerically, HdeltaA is -1.80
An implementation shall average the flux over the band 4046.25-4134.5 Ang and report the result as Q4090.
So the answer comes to 5.18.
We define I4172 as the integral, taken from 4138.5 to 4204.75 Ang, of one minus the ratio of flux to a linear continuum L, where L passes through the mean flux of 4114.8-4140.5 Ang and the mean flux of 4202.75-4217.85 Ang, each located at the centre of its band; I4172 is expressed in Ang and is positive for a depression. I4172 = 2.2 Ang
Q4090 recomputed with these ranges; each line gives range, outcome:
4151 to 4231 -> 5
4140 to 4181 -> 5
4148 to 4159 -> 4.65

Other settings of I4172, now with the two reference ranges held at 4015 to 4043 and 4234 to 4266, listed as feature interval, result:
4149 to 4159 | 1.66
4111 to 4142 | 2.10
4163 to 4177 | 1.22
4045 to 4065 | 1.16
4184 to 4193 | 0.70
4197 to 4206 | 1.34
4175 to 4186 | 0.70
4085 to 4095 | -0.82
